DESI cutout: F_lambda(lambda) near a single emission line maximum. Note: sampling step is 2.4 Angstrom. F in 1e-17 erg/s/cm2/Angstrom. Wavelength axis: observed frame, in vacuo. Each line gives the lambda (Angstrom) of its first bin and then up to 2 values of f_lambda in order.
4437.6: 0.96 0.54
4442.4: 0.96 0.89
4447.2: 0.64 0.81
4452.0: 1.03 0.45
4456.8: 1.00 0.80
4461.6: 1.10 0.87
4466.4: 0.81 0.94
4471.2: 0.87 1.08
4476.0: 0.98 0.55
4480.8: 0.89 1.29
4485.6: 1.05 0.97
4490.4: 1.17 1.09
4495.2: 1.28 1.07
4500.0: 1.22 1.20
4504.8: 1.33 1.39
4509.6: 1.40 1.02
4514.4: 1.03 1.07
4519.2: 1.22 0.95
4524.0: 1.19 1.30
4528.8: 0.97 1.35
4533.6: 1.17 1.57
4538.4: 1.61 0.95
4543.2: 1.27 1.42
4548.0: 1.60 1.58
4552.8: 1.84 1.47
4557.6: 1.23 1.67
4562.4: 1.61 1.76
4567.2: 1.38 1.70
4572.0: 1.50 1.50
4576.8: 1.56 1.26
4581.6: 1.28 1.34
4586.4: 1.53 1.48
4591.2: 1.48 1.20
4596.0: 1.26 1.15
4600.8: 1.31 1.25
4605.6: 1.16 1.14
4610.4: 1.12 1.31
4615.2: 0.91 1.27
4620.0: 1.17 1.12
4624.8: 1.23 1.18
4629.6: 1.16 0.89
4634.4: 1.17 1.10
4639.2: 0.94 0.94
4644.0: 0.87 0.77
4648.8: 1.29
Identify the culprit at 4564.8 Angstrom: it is C IV 1549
